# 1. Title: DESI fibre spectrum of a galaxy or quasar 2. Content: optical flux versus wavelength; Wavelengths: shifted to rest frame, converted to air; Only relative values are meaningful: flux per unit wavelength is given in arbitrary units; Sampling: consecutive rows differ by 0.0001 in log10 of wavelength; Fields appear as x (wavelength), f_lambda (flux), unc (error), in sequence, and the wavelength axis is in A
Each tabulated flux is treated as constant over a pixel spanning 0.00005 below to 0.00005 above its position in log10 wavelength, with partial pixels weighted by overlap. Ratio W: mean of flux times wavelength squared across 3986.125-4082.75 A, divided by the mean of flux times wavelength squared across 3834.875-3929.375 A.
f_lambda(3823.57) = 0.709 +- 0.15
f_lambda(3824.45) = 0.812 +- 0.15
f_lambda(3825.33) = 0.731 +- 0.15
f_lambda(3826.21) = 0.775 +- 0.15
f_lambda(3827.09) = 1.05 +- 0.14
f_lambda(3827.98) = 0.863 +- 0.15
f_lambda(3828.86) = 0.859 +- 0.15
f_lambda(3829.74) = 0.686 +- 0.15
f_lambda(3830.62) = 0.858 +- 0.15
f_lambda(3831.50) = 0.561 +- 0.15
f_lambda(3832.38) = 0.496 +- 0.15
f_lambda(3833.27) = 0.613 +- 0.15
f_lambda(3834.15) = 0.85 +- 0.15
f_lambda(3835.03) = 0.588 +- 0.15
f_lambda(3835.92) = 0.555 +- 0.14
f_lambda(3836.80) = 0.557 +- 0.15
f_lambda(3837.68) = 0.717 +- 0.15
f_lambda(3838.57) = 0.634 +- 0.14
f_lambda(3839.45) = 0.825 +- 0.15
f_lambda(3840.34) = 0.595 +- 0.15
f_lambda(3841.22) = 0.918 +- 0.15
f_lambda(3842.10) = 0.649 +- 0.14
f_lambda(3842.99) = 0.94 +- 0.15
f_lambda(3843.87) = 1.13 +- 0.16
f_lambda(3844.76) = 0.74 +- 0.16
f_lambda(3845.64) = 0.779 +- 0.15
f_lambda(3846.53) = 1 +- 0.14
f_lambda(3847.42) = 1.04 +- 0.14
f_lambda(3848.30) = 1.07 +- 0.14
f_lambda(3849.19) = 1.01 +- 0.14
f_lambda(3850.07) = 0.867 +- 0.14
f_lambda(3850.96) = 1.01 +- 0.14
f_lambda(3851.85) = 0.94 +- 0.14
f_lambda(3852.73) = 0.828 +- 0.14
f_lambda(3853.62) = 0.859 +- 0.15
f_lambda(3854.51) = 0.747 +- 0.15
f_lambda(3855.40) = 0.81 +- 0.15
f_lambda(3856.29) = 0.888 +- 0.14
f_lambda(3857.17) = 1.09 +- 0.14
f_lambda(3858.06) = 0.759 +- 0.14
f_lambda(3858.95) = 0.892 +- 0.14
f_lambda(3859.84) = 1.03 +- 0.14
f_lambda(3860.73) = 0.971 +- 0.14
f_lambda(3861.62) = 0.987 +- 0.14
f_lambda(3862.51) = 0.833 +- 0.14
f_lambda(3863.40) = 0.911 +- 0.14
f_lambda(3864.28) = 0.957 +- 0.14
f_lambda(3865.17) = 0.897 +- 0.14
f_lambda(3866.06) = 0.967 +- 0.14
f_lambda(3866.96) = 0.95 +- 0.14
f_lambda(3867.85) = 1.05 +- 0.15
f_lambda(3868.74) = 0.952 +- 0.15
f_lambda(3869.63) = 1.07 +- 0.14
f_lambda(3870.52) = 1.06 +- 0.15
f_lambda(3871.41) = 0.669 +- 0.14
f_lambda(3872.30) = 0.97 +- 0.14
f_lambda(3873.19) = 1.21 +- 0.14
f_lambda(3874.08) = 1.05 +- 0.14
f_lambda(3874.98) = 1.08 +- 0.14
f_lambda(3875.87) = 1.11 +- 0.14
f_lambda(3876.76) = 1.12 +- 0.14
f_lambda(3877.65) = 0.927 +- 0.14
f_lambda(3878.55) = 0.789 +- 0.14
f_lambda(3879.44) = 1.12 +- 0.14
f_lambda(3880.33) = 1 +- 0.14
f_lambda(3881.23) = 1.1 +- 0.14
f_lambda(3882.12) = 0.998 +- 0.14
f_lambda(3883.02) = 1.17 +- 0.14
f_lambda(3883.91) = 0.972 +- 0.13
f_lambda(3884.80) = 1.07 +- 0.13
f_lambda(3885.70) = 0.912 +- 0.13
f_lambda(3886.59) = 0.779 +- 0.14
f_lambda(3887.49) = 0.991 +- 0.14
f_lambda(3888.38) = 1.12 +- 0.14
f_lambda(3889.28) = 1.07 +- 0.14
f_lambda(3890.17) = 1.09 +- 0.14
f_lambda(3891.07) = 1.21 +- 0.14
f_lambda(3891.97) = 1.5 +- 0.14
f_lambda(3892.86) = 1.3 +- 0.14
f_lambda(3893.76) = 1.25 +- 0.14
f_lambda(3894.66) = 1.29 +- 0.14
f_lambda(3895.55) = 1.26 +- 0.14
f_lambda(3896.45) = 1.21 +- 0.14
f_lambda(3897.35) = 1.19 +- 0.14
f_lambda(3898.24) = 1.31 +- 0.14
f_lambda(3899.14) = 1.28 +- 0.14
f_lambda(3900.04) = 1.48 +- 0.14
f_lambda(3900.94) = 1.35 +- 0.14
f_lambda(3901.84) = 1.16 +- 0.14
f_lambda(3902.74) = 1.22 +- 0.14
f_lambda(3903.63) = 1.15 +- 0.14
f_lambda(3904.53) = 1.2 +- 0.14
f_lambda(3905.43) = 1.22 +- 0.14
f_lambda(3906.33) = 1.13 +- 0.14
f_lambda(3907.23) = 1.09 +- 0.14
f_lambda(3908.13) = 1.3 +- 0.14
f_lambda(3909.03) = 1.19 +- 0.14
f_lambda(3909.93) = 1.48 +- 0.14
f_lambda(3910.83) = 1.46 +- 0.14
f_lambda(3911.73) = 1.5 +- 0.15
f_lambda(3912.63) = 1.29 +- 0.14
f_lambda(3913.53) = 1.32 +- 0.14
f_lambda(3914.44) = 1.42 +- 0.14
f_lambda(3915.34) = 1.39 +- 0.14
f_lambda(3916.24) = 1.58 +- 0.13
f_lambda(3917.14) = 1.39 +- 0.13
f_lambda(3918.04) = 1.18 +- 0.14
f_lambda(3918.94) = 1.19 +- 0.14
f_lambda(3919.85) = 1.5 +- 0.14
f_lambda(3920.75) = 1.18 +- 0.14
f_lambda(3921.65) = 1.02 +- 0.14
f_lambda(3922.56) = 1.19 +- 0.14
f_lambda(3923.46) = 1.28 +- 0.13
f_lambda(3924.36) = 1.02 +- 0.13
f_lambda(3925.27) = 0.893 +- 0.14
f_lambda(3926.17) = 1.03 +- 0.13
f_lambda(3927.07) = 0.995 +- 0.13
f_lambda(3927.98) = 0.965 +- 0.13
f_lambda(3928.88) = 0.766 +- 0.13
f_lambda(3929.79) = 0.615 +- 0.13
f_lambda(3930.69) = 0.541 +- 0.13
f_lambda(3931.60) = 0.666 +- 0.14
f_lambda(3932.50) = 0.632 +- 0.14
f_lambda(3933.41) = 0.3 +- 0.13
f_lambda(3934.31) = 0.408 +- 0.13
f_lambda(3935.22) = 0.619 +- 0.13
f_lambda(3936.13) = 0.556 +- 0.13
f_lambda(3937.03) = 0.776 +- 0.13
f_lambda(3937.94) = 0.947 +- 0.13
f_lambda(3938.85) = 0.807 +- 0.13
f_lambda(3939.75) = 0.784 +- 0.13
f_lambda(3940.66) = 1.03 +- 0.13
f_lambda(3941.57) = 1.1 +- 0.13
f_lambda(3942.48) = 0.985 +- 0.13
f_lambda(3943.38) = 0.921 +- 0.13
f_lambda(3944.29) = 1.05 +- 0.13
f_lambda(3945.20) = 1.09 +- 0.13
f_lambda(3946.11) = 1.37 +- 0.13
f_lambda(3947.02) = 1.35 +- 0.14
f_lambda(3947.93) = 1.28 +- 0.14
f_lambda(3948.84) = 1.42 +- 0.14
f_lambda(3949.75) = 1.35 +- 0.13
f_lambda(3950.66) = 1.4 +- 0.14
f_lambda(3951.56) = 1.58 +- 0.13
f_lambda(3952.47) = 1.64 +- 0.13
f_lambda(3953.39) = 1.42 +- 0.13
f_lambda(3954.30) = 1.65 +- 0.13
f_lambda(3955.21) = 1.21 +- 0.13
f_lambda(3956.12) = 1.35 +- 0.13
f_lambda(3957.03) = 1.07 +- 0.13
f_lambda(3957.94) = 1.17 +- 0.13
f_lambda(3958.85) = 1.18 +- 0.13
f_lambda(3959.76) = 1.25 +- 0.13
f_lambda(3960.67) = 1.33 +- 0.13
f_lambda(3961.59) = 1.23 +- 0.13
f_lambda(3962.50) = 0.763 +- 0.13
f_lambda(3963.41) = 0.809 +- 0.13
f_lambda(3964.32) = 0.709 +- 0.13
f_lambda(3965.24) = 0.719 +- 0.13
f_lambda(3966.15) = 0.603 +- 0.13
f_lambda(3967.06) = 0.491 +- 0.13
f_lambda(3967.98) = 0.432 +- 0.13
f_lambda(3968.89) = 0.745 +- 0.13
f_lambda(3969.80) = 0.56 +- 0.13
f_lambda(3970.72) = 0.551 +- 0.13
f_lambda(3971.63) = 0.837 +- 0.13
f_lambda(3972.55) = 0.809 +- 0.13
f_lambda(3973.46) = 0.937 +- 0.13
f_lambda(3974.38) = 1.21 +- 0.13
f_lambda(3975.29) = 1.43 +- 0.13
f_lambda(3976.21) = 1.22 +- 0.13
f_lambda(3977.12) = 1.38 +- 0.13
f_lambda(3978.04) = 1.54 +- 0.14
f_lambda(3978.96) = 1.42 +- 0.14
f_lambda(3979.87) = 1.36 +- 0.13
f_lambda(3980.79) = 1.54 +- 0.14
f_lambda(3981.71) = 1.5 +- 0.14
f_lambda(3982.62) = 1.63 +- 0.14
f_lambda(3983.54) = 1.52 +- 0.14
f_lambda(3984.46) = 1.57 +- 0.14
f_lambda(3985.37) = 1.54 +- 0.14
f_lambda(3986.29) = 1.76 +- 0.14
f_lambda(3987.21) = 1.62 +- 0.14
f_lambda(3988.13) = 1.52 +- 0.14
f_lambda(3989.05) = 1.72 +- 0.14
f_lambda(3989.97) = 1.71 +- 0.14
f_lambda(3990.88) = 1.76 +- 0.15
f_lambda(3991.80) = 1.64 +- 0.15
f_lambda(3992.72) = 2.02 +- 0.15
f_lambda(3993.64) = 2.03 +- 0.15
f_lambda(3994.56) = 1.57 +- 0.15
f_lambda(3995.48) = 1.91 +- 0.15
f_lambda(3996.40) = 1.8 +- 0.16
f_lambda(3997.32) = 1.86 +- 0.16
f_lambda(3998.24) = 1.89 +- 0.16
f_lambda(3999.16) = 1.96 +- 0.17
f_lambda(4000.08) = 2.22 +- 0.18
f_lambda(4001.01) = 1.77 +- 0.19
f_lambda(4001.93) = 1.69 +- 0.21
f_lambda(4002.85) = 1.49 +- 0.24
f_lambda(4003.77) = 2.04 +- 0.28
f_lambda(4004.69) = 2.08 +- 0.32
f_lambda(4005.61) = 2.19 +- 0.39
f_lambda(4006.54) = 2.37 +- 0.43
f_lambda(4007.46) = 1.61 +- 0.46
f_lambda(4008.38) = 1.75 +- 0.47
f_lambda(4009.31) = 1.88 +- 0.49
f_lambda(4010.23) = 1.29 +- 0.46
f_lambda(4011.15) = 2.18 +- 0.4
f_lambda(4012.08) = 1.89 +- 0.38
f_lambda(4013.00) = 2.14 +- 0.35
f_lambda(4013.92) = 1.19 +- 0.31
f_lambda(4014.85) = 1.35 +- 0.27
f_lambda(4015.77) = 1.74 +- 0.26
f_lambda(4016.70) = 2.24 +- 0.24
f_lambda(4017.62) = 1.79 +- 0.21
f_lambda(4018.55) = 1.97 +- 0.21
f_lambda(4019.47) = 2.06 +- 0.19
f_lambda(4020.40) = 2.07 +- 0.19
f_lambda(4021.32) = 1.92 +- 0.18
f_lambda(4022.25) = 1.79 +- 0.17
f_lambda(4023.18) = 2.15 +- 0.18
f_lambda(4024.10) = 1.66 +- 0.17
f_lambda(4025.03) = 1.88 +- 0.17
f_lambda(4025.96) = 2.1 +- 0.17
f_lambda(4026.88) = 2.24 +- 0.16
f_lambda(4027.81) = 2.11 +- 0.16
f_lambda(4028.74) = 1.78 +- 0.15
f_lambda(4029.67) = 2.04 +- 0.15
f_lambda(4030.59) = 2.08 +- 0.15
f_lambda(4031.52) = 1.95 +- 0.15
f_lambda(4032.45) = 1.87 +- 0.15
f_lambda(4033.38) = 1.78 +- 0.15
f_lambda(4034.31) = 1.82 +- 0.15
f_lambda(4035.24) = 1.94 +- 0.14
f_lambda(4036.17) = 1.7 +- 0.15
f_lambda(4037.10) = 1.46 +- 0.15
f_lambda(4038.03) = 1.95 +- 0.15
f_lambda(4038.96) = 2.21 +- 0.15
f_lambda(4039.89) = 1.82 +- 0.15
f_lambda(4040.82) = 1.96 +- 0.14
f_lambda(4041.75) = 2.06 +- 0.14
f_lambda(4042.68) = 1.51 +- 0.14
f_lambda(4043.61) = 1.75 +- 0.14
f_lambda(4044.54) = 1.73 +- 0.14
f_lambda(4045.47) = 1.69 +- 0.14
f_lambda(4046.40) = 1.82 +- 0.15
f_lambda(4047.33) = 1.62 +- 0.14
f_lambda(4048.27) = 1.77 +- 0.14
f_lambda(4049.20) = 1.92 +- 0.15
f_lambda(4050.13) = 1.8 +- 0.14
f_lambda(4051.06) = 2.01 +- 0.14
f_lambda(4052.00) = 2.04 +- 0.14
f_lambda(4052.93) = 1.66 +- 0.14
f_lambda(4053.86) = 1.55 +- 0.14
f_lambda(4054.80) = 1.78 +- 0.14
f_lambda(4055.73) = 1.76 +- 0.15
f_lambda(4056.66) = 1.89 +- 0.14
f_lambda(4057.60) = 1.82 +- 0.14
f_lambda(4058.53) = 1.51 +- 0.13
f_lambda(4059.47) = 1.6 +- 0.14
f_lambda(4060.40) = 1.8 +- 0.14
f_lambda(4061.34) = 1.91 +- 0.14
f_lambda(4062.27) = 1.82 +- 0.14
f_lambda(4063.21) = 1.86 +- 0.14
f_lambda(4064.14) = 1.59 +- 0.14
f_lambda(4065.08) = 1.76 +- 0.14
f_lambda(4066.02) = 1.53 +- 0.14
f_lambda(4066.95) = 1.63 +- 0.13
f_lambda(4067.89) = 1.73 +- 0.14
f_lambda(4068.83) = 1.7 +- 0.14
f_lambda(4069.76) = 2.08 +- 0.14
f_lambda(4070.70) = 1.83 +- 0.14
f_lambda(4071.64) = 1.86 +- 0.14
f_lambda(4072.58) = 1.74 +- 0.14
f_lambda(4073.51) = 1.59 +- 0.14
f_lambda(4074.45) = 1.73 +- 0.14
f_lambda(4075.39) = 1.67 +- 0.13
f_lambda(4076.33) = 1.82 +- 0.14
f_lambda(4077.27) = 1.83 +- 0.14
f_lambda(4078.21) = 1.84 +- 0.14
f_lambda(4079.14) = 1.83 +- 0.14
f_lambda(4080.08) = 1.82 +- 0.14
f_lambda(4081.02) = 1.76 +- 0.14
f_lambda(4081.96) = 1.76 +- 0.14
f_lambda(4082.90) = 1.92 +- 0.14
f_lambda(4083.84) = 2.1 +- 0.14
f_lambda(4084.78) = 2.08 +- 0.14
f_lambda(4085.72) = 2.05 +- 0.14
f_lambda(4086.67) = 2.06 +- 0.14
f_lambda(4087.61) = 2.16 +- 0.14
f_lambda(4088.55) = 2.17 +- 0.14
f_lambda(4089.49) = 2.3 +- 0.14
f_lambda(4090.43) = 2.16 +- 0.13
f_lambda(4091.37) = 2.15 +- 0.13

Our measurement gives 1.9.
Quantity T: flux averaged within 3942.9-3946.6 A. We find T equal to 1.11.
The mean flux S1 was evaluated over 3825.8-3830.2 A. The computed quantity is 0.847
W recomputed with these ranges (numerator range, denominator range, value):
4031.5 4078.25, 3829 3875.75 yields 2.27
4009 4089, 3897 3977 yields 1.80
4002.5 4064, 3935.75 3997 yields 1.53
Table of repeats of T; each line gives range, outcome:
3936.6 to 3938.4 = 0.859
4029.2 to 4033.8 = 1.95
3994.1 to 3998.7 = 1.81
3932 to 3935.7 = 0.493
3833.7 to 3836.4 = 0.663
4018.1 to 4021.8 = 2.01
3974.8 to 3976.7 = 1.33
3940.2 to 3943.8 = 1.01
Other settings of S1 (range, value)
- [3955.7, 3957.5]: 1.21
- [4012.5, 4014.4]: 1.67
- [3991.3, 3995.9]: 1.83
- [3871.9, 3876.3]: 1.08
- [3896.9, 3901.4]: 1.32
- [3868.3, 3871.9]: 0.939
